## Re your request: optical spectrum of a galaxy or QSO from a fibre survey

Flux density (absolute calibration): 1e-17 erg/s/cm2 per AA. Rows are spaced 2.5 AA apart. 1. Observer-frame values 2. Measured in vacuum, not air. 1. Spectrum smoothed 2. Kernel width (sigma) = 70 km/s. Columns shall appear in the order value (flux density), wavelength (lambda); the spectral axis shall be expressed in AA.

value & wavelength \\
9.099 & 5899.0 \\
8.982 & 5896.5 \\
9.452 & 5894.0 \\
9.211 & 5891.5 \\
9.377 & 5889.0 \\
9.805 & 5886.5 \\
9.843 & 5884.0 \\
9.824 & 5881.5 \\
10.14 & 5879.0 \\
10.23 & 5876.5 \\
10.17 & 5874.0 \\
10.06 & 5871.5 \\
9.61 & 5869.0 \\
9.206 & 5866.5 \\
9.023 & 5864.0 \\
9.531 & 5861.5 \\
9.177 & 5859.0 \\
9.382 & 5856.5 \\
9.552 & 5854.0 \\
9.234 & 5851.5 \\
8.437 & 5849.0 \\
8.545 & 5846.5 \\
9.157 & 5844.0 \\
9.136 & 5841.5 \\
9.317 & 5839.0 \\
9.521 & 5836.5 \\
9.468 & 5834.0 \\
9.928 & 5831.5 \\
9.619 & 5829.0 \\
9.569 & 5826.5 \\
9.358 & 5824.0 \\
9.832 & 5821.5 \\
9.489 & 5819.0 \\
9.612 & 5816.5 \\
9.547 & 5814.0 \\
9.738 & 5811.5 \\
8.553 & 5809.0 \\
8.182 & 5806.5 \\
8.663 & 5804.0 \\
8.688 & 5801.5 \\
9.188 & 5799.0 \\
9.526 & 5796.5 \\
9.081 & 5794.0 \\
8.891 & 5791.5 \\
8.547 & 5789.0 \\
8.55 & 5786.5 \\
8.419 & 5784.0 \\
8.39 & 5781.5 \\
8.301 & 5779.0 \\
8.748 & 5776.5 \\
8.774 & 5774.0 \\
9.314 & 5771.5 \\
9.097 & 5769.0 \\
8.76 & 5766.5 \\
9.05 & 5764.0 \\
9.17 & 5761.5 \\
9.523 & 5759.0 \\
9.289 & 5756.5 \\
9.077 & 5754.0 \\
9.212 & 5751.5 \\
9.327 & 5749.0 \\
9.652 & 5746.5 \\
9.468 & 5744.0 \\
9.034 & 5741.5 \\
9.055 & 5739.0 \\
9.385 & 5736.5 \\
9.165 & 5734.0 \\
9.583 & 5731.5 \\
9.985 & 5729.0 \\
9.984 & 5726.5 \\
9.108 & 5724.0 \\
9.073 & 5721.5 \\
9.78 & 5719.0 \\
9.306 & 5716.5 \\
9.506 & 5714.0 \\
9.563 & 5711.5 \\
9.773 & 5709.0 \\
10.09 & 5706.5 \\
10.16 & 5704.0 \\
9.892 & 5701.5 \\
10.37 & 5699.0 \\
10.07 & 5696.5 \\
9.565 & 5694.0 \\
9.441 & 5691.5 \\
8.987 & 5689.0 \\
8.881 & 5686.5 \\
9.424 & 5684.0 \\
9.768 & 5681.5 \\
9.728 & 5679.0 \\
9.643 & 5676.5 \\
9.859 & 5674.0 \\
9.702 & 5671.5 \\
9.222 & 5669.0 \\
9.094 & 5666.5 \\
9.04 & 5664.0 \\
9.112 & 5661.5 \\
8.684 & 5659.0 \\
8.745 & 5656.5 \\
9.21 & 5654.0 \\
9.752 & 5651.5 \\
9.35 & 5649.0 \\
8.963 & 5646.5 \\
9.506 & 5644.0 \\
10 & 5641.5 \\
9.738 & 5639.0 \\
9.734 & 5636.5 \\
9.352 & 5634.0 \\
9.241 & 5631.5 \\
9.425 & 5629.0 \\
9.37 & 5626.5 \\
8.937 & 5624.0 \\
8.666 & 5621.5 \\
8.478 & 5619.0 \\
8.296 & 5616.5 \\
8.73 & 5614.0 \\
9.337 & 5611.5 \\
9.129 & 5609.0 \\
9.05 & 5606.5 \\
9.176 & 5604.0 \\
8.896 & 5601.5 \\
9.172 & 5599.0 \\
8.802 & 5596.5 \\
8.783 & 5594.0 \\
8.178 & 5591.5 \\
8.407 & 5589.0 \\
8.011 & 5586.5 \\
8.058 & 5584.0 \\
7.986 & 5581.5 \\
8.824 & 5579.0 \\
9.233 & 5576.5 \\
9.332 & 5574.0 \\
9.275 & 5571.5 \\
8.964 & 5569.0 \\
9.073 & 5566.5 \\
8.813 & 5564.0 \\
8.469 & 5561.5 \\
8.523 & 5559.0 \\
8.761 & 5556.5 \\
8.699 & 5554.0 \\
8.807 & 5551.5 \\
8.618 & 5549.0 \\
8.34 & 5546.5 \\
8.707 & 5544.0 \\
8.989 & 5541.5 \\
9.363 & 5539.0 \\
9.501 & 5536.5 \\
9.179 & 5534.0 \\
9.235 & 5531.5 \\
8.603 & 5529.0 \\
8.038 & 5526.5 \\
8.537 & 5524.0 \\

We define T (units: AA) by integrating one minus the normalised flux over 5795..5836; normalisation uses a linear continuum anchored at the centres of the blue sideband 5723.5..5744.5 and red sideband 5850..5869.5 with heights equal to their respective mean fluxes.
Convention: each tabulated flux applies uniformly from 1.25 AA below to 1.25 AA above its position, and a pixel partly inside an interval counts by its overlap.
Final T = 0.2 AA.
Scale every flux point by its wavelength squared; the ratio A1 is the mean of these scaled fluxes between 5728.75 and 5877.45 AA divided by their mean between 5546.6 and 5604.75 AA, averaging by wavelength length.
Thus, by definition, 1.14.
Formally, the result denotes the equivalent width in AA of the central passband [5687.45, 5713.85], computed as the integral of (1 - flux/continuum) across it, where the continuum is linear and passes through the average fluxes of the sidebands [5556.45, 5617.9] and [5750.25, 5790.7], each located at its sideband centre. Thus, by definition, -2.8 AA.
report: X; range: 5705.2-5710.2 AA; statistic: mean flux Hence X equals 9.94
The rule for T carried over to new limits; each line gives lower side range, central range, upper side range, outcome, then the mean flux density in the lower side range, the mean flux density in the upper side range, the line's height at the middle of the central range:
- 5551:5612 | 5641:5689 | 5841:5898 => -1.92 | 8.78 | 9.44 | 8.97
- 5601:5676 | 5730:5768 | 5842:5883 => 0.29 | 9.2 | 9.45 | 9.32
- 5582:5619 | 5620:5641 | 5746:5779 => -1.32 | 8.69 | 9.11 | 8.77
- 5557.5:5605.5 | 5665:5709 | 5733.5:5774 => -2.99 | 8.74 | 9.21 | 9.03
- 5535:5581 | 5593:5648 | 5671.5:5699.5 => 0.65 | 8.89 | 9.6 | 9.24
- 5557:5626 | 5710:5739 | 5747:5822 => -1.75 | 8.77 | 9.02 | 8.94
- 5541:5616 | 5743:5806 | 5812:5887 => 2.21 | 8.76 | 9.51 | 9.3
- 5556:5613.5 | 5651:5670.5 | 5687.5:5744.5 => 0.33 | 8.79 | 9.58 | 9.25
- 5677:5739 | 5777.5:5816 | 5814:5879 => 2.74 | 9.6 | 9.46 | 9.51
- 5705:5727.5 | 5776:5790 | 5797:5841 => 1.38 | 9.58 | 9.31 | 9.4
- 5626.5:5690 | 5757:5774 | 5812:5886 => 0.57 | 9.37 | 9.51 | 9.45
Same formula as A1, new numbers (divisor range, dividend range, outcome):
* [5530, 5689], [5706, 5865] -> 1.08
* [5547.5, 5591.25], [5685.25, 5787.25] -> 1.14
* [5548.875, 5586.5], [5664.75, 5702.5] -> 1.14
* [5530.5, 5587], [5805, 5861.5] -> 1.16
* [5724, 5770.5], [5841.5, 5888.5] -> 1.06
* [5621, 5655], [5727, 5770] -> 1.03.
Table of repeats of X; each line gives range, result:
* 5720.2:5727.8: 9.39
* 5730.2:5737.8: 9.38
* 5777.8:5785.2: 8.37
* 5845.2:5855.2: 8.94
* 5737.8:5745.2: 9.18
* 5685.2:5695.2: 9.22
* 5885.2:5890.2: 9.6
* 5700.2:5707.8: 10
